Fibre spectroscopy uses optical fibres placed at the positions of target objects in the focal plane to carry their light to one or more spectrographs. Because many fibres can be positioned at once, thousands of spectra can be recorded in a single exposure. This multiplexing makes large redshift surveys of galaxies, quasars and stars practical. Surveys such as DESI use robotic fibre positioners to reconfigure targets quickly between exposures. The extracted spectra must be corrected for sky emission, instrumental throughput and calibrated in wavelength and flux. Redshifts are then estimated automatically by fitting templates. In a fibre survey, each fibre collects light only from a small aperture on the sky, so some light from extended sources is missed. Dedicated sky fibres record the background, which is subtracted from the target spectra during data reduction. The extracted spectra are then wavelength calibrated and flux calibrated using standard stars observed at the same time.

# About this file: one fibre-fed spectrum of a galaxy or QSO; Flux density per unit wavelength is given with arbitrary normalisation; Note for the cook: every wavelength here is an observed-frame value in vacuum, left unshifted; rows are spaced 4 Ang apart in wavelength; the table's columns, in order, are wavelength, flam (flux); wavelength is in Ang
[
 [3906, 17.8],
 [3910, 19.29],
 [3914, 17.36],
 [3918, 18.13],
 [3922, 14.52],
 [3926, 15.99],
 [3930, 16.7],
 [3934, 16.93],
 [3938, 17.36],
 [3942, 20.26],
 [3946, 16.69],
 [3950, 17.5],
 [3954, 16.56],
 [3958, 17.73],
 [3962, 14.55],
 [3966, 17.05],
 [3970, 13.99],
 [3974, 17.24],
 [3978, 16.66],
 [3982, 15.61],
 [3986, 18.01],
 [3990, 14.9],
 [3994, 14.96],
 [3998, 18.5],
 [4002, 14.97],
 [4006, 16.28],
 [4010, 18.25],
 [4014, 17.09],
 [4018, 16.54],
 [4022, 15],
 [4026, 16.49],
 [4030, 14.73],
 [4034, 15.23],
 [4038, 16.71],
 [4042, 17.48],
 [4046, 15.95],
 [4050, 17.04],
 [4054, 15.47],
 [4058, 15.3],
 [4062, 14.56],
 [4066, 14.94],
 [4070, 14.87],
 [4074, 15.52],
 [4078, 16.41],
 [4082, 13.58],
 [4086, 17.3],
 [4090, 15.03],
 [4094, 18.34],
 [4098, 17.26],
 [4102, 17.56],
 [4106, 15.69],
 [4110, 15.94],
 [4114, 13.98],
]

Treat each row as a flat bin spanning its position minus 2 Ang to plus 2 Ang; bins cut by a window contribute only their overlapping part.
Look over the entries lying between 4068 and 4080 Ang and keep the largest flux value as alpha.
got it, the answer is 16.41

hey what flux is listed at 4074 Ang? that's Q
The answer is 15.52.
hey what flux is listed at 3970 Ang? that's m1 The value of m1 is 13.99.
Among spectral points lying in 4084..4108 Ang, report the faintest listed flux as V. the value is 15.03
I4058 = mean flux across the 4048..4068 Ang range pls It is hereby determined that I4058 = 15.5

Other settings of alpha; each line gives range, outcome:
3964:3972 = 17.05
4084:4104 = 18.34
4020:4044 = 17.48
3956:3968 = 17.73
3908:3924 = 19.29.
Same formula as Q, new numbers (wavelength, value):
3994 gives 14.96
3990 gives 14.9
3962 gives 14.55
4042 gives 17.48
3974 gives 17.24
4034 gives 15.23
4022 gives 15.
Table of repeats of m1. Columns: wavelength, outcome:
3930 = 16.7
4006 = 16.28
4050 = 17.04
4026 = 16.49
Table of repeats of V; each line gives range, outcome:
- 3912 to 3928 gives 14.52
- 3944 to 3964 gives 14.55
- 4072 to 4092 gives 13.58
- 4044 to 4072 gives 14.56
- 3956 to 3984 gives 13.99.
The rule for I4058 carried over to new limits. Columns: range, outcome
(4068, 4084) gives 15.1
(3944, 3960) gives 17.1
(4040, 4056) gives 16.5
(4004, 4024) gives 16.6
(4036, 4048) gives 16.7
